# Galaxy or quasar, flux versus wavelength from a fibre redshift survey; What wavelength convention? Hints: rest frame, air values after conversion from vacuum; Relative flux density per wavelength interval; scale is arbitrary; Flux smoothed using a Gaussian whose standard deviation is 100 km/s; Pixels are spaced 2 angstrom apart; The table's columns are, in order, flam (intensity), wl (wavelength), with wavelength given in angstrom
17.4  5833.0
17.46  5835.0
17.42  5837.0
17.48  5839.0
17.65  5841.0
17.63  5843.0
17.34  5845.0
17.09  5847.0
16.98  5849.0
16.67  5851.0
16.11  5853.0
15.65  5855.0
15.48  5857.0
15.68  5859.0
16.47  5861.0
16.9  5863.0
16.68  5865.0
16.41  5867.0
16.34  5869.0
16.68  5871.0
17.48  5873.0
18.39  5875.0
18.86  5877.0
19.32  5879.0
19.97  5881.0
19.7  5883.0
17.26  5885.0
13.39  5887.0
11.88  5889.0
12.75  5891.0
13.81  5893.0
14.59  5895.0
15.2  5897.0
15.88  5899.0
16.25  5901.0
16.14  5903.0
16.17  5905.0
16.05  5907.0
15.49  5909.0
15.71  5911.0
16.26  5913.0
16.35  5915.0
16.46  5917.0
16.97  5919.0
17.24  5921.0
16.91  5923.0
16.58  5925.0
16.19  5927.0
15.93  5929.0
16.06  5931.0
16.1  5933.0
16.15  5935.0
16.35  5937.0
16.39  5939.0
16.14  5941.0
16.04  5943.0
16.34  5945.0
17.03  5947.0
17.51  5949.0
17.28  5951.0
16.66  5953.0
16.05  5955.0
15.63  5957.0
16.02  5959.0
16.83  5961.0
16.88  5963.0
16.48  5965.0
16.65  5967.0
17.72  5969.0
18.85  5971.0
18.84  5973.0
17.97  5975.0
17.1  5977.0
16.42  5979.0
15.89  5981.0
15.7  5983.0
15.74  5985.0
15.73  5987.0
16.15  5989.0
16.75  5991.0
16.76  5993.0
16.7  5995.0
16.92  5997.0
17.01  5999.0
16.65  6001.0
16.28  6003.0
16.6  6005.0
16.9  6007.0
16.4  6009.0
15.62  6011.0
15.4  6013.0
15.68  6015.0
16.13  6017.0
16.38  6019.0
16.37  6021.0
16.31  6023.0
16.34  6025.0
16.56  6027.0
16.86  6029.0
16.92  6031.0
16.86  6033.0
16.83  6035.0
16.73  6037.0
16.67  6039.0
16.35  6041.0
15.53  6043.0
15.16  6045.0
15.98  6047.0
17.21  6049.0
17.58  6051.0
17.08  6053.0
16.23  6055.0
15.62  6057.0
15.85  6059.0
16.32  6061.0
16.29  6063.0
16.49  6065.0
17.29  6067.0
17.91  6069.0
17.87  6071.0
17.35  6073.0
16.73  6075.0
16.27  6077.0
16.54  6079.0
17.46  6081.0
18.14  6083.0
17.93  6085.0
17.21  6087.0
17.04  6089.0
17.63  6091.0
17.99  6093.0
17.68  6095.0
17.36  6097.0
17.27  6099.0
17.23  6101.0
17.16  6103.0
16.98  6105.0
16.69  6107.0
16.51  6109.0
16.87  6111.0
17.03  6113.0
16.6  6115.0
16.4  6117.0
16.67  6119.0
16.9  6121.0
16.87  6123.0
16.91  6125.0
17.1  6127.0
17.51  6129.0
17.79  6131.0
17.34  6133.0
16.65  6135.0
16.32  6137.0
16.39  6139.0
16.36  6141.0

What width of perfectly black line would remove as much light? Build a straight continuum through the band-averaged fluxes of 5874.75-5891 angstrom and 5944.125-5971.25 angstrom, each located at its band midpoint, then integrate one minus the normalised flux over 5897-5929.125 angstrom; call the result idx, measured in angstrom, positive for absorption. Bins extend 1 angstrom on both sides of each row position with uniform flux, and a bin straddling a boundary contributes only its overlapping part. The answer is 1.26 angstrom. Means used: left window 17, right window 16.8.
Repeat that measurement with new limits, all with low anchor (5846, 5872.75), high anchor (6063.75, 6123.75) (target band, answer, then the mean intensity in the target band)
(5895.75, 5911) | 0.7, 15.9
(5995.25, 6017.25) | 0.7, 16.3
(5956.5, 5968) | 0.2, 16.4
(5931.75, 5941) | 0.2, 16.2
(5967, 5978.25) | -0.8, 17.9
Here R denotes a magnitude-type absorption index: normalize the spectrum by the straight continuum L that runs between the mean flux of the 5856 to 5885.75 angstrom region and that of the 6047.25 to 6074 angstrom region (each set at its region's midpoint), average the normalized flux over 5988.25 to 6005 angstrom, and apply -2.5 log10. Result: 0.02 mag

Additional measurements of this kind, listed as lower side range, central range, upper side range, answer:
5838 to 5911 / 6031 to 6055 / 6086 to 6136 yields 0.02 mag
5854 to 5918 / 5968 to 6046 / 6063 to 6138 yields 0.01 mag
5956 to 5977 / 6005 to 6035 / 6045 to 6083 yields 0.04 mag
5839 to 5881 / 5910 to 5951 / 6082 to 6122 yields 0.04 mag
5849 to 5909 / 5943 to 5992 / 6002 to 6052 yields -0.03 mag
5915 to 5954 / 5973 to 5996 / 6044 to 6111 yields 0.01 mag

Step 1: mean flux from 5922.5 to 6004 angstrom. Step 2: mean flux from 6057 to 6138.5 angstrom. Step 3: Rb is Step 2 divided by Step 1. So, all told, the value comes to 1.02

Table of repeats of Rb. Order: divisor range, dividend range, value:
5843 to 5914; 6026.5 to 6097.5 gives 1.03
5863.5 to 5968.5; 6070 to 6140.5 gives 1.04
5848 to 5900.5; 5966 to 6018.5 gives 1.02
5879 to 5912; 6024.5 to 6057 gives 1.05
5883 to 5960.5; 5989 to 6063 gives 1.03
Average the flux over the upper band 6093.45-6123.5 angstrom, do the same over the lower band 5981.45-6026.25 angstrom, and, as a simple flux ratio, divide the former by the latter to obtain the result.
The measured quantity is 1.0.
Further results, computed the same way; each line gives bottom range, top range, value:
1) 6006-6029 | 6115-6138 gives 1.04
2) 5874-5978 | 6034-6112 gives 1.02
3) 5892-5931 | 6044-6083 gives 1.05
